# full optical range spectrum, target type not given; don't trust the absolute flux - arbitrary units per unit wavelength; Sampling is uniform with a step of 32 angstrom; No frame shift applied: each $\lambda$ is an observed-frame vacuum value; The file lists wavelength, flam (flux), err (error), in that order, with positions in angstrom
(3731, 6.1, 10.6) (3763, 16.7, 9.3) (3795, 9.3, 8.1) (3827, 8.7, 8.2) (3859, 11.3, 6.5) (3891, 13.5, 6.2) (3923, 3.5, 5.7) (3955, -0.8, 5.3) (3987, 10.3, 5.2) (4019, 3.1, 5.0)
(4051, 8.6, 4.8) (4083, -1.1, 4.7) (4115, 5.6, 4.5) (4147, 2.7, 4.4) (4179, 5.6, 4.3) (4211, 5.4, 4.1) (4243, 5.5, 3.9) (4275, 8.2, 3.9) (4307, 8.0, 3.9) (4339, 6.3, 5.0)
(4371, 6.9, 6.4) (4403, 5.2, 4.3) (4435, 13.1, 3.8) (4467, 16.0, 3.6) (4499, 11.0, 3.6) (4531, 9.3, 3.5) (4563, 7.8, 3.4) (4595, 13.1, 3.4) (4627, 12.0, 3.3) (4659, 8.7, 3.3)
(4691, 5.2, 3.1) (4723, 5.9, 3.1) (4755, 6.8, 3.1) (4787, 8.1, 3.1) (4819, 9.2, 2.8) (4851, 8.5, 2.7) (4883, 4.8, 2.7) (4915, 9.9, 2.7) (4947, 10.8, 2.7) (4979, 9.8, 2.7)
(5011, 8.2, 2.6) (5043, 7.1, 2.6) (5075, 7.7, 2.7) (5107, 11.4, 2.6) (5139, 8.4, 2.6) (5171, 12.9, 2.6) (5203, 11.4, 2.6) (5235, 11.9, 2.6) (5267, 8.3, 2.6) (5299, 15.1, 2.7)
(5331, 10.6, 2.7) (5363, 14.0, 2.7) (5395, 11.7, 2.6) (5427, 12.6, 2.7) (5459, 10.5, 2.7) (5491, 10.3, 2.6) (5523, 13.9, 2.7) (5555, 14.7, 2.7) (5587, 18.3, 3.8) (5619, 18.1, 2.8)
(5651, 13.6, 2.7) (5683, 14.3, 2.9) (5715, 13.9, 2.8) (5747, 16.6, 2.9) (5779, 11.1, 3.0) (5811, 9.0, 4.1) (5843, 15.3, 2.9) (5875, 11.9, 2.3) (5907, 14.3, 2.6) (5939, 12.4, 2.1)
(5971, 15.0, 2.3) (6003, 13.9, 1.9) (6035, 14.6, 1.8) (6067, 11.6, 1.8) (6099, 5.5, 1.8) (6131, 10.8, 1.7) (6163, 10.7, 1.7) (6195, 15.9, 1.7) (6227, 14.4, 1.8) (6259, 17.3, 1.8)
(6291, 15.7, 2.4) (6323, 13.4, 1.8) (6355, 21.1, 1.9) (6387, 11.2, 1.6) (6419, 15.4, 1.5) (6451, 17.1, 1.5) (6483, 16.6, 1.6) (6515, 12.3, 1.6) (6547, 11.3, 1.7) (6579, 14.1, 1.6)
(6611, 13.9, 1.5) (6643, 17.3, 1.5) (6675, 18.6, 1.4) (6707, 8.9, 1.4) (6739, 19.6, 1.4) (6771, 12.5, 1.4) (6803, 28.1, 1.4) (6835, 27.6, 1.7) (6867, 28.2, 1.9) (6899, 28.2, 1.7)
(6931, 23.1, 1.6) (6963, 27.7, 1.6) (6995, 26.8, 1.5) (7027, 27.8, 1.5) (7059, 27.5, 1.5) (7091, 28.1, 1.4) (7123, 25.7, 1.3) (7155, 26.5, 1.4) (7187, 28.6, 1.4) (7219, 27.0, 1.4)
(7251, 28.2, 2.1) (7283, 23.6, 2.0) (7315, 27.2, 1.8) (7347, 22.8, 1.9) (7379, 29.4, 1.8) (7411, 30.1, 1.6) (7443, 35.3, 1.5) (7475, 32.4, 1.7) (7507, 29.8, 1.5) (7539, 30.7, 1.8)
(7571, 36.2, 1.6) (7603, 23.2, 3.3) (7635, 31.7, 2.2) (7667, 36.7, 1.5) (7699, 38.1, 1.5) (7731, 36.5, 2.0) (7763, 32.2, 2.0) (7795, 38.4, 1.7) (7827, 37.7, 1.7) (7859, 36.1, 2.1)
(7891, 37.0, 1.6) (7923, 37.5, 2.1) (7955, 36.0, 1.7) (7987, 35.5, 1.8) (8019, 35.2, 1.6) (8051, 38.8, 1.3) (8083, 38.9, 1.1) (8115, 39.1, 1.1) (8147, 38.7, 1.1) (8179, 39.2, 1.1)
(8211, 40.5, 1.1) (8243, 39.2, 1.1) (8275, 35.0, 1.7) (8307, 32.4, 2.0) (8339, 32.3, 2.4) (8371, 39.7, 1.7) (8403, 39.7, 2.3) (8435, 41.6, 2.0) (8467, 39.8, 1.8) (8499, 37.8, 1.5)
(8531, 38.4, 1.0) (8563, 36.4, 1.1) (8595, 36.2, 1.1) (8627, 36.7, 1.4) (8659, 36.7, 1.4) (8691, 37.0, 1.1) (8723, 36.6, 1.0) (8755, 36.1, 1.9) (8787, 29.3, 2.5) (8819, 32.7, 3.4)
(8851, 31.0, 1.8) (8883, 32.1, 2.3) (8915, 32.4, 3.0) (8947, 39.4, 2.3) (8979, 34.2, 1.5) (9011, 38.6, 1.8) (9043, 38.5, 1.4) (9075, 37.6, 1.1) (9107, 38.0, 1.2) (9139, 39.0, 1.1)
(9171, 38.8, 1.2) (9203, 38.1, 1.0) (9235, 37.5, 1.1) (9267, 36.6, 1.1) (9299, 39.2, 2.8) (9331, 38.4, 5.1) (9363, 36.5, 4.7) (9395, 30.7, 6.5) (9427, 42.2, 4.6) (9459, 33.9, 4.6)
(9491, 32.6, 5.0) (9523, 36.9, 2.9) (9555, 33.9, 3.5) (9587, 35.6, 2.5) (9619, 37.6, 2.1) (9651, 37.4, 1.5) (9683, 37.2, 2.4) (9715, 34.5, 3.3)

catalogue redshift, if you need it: 0.706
